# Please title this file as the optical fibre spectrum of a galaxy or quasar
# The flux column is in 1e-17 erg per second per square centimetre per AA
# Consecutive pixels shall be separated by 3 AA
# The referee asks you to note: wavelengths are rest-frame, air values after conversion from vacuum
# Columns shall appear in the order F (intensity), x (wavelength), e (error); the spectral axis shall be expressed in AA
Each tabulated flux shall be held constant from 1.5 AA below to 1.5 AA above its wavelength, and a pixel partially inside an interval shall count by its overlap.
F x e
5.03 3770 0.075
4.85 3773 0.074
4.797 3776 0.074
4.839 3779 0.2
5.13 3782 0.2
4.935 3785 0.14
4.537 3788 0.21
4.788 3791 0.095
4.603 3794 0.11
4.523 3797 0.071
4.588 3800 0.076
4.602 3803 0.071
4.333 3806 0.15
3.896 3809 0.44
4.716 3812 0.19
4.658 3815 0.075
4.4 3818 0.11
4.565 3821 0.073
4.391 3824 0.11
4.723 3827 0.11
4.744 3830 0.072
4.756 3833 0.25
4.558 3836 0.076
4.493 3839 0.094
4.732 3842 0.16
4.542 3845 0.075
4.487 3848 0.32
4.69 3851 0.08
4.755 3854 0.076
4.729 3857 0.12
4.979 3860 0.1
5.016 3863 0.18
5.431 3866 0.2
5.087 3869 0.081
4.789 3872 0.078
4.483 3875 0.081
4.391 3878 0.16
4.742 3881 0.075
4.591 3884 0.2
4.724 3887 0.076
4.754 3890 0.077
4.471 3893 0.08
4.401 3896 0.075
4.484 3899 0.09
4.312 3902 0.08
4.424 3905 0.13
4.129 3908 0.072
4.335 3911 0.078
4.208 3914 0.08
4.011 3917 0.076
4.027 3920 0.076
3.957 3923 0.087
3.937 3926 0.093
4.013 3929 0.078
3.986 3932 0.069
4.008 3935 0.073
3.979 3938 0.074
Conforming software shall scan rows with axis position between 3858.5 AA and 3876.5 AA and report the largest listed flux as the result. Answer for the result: 5.431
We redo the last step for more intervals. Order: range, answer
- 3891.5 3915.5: 4.484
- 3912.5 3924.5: 4.208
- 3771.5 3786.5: 5.13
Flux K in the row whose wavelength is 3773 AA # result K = 4.85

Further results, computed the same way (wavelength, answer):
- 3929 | 4.013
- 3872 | 4.789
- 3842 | 4.732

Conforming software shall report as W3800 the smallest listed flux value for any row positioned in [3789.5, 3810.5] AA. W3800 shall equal 3.896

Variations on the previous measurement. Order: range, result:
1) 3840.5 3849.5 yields 4.487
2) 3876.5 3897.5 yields 4.391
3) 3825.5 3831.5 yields 4.723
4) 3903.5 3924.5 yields 3.957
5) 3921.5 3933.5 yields 3.937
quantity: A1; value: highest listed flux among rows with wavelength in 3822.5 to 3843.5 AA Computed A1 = 4.756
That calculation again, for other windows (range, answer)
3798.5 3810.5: 4.602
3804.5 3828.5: 4.723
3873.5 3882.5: 4.742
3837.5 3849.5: 4.732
